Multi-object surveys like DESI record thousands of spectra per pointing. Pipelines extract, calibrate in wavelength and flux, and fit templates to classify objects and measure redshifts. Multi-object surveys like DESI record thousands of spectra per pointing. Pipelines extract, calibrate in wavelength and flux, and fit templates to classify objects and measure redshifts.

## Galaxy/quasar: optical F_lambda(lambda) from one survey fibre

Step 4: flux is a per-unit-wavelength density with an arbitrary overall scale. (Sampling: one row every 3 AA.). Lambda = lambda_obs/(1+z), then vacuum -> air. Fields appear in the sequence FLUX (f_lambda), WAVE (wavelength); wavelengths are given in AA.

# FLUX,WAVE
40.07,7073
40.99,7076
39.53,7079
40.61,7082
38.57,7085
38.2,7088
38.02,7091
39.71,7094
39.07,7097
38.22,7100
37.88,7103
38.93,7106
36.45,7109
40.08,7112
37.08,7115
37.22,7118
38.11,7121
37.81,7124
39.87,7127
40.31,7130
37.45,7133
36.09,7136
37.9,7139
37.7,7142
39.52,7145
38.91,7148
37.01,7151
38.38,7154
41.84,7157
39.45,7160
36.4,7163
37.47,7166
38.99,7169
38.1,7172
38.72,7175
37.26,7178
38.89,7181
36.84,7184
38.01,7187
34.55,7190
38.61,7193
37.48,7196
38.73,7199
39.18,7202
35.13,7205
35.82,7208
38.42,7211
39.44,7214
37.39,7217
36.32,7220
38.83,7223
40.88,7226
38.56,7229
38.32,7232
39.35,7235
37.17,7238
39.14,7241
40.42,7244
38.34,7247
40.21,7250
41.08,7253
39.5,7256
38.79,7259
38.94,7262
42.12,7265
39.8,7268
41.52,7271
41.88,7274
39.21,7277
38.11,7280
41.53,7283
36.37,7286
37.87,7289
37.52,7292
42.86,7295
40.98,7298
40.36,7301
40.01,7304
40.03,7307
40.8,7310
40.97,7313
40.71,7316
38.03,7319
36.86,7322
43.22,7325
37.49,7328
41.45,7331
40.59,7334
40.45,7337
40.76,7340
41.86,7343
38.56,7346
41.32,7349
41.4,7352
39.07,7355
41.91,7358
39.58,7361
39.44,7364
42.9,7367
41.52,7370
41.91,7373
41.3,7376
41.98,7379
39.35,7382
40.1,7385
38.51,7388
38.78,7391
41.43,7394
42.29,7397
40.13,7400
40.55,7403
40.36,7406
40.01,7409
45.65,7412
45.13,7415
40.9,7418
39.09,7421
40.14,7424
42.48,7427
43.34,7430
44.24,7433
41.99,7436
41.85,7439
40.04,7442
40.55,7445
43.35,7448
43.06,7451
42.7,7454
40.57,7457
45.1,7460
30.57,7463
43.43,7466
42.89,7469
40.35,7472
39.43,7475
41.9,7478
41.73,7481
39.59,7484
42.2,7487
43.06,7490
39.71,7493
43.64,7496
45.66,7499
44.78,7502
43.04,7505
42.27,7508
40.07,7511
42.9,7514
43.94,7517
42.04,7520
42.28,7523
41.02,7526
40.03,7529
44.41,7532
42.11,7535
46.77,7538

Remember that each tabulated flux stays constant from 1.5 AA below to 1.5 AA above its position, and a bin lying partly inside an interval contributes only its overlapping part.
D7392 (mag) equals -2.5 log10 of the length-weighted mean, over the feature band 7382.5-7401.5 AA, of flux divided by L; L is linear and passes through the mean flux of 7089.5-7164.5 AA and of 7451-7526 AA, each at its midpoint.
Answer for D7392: 0.02 mag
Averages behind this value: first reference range 38.4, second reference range 41.8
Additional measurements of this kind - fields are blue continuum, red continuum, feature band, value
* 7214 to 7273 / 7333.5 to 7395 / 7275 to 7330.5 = 0.01 mag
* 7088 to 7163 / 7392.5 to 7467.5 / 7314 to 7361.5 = 0.01 mag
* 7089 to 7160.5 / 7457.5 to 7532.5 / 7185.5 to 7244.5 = 0.03 mag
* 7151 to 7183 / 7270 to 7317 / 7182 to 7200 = 0.04 mag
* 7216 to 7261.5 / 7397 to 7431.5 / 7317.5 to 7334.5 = 0.02 mag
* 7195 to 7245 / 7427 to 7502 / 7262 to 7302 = -0.02 mag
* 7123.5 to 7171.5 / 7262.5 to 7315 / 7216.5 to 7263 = 0.01 mag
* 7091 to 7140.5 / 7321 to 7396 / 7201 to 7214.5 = 0.05 mag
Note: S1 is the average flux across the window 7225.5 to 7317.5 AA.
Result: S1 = 39.8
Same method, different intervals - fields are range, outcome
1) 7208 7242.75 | 38.4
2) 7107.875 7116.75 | 37.9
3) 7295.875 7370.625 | 40.4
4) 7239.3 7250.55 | 39.4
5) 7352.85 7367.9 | 40.5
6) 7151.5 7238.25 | 38.1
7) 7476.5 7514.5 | 42.3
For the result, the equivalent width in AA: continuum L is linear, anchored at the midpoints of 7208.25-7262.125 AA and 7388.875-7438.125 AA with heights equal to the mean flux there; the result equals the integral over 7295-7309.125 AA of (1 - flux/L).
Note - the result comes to -0.26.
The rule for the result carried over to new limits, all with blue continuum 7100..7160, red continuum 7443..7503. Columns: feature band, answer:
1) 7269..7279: -0.23 AA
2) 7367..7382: -0.31 AA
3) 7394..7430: -0.44 AA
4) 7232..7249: 0.24 AA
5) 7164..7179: 0.27 AA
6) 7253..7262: 0.04 AA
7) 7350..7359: -0.05 AA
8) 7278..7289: 0.35 AA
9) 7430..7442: -0.33 AA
